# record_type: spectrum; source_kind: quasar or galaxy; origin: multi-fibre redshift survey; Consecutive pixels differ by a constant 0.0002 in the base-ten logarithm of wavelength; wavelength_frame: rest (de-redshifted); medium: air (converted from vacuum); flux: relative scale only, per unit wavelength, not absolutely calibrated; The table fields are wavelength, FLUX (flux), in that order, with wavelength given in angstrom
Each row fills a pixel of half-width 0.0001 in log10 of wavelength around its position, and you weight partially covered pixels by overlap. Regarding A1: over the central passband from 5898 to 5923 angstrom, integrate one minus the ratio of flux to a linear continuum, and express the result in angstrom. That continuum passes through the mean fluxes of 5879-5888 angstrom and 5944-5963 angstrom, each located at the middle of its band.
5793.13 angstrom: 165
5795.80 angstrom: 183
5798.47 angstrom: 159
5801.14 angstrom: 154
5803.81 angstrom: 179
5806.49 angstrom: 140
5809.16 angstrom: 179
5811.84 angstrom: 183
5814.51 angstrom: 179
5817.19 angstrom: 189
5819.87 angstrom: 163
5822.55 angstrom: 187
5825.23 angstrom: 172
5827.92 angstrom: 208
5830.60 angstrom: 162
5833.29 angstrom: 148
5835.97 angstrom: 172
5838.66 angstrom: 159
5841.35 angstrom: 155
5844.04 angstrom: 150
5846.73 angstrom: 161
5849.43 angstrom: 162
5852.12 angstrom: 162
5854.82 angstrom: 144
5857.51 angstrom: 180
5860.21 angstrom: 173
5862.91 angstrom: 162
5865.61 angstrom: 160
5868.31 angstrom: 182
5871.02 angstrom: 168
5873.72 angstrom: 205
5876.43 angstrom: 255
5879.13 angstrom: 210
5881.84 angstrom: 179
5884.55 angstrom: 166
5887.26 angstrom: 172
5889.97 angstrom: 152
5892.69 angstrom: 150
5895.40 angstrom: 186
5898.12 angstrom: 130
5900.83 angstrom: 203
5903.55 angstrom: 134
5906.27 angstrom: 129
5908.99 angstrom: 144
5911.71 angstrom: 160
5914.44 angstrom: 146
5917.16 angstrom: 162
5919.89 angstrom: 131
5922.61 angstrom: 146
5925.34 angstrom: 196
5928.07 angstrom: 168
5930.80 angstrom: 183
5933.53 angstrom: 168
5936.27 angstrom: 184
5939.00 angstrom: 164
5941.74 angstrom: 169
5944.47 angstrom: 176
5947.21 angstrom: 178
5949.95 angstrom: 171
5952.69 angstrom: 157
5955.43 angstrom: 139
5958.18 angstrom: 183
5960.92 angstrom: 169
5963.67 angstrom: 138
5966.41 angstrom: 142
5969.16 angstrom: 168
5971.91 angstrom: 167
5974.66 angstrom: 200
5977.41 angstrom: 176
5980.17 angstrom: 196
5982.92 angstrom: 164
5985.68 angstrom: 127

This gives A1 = 3.5 angstrom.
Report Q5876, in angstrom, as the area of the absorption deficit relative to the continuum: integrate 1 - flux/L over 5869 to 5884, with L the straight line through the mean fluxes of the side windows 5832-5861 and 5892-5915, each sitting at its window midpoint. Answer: -4.2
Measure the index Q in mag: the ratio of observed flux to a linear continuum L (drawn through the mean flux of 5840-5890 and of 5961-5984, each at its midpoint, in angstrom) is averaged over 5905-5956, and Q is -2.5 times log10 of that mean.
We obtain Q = 0.058 mag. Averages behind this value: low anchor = 174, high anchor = 169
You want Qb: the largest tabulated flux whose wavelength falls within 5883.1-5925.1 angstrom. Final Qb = 203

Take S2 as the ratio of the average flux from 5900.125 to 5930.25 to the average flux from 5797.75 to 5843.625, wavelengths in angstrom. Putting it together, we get 0.92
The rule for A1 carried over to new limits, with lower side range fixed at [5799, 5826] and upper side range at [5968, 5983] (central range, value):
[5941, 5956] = 1.0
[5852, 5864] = 0.7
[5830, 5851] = 1.8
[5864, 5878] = -1.5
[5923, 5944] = 0.4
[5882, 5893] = 0.8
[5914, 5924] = 1.7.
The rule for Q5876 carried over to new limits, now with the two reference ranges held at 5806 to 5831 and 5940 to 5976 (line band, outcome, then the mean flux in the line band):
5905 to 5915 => 1.5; 145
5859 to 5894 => -1.3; 180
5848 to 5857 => 0.9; 158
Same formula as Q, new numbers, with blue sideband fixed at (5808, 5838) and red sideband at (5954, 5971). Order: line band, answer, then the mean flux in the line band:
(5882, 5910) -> 0.06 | 158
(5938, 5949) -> -0.08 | 172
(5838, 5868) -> 0.07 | 162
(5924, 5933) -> -0.12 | 181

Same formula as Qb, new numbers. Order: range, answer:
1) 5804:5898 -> 255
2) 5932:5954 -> 184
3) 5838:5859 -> 180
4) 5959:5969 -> 169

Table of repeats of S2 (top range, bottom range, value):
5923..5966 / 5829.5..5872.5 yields 1.04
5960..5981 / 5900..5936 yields 1.06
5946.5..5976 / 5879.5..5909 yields 1.02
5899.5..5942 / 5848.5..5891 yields 0.91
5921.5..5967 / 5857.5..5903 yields 0.94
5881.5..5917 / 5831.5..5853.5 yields 0.99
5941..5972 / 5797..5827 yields 0.95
